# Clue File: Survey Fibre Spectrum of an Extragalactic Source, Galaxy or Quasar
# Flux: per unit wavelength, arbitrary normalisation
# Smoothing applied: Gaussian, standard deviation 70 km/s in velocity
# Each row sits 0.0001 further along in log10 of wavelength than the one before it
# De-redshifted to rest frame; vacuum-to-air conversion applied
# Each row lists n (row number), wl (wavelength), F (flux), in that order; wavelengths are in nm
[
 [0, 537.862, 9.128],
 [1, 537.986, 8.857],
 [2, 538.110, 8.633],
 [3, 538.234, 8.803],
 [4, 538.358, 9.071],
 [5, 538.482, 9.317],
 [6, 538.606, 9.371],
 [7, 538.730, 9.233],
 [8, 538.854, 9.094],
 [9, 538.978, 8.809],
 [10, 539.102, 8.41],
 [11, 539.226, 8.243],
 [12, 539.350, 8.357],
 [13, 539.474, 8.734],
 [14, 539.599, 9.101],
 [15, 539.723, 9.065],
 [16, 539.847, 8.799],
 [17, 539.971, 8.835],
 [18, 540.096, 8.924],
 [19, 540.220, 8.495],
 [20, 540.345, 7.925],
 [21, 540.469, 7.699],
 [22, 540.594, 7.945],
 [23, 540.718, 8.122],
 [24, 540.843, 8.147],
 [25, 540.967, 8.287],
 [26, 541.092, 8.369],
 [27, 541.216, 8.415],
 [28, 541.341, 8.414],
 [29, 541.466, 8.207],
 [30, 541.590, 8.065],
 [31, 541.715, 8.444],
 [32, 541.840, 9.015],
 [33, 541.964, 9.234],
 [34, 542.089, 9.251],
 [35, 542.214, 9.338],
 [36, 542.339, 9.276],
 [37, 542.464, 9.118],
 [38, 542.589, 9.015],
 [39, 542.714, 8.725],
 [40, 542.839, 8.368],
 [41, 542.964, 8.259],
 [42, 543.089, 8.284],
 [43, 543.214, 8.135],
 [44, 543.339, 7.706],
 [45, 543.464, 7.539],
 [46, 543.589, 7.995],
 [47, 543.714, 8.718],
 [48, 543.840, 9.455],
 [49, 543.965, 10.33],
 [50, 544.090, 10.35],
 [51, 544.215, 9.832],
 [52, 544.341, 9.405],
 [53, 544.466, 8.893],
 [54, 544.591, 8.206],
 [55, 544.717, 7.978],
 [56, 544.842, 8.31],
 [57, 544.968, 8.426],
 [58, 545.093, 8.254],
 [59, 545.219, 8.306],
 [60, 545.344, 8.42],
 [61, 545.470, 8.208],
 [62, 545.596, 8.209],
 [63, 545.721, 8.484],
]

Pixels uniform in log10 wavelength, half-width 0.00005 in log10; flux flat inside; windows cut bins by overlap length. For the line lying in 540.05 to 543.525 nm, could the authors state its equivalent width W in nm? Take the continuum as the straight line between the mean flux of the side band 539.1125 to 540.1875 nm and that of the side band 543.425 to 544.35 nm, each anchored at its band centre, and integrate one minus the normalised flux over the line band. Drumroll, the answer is 0.21 nm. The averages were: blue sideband 8.74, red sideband 9.23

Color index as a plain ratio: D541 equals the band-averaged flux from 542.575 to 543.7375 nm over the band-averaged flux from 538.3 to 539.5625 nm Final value 0.93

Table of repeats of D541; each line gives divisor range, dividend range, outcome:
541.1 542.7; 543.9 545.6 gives 1.00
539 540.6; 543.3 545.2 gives 1.03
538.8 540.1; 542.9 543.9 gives 0.94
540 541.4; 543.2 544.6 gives 1.08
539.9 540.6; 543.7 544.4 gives 1.17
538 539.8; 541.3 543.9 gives 0.97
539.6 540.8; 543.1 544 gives 1.00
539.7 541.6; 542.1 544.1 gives 1.05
